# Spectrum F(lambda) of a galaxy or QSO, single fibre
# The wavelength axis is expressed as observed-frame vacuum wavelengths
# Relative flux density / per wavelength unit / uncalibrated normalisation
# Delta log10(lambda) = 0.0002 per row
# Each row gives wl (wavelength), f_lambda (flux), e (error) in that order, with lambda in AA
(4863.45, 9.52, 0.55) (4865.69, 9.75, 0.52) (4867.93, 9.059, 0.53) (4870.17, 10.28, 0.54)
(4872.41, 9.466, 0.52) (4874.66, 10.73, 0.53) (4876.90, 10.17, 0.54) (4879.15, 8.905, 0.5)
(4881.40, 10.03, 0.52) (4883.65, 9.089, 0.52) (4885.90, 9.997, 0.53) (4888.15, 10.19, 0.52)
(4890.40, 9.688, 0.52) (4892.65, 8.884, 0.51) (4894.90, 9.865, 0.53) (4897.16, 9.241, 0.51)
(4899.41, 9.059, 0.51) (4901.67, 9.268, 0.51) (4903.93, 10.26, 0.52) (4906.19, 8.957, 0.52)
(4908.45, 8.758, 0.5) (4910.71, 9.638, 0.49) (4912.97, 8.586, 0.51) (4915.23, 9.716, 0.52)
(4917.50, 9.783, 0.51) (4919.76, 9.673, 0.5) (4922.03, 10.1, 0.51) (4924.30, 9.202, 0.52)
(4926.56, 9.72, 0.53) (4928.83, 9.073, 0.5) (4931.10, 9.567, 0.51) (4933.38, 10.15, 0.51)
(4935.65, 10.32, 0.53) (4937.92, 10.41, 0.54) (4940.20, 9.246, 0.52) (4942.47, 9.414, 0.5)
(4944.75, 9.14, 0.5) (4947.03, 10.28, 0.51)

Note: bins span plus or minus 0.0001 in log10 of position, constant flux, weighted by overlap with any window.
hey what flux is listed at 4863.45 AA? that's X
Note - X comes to 9.52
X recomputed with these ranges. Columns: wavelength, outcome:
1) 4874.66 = 10.73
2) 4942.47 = 9.414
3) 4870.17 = 10.28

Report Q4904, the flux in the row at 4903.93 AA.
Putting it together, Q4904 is 10.26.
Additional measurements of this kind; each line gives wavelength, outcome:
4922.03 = 10.1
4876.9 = 10.17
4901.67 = 9.268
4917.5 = 9.783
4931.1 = 9.567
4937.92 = 10.41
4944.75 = 9.14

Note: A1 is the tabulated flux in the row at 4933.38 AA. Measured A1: 10.15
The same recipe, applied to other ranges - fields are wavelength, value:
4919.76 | 9.673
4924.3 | 9.202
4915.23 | 9.716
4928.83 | 9.073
